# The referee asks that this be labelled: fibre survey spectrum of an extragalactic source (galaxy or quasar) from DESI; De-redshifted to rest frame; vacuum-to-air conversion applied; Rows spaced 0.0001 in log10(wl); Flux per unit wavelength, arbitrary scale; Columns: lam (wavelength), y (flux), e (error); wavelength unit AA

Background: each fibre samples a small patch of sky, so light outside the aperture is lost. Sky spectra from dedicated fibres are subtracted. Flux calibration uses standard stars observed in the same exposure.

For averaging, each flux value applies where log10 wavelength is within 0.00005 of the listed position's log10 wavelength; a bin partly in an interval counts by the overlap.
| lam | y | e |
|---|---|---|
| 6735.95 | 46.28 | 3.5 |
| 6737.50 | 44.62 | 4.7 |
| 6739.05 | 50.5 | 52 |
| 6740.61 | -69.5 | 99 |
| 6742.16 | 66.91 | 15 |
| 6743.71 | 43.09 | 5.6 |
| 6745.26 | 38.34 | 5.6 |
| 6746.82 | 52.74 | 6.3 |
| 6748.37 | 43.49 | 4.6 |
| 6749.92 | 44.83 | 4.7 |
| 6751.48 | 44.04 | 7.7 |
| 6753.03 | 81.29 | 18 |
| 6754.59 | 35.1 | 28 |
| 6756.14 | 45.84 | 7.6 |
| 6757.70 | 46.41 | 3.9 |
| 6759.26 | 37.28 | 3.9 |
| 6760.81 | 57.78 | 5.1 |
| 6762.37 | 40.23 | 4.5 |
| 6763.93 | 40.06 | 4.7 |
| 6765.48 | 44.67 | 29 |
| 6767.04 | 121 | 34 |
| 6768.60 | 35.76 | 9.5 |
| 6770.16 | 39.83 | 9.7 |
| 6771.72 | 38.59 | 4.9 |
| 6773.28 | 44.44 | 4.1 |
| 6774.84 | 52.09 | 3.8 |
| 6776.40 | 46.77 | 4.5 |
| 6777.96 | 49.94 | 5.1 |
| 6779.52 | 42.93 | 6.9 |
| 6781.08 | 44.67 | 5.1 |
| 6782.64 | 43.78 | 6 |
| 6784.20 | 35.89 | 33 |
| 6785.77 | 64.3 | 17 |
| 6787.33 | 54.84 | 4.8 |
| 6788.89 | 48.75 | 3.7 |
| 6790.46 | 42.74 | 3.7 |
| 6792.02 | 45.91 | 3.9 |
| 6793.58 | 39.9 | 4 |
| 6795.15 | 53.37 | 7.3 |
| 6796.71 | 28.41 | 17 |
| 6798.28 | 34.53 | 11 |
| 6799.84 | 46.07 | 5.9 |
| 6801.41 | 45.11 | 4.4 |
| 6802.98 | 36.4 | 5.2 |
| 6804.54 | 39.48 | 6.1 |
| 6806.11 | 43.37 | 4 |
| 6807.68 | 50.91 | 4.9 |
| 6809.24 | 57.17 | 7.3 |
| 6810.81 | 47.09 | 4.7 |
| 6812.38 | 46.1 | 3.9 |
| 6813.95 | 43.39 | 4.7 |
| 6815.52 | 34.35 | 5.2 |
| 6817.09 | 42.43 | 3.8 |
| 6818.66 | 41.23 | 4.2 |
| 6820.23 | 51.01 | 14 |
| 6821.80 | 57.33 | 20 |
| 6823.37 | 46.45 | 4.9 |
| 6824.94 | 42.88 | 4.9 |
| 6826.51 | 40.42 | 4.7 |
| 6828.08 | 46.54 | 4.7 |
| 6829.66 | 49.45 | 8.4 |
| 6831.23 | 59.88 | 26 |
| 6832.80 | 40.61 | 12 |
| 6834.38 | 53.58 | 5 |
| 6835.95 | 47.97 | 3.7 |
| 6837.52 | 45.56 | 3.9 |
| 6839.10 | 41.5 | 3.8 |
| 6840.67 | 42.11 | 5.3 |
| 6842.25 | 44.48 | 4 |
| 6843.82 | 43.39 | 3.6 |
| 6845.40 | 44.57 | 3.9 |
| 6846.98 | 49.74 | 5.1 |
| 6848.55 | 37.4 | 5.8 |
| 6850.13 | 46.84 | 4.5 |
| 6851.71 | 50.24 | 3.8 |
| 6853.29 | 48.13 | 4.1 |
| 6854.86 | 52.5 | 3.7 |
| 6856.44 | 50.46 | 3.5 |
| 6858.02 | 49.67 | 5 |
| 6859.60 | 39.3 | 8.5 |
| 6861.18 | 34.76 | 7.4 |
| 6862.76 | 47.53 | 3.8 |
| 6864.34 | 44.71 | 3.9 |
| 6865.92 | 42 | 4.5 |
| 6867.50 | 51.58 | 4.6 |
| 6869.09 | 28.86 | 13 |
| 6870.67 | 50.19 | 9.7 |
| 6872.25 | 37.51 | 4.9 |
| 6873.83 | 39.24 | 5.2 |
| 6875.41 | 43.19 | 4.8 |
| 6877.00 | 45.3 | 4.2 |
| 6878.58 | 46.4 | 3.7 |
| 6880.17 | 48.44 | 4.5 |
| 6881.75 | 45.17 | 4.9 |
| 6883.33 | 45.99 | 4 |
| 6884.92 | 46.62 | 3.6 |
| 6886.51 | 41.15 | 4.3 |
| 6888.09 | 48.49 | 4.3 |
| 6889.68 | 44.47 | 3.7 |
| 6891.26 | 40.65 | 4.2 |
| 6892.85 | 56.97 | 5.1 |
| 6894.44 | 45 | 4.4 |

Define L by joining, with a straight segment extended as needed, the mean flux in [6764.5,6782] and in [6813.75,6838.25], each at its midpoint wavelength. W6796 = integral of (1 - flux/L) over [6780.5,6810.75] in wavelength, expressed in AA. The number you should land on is 2.4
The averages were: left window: 50.8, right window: 46.5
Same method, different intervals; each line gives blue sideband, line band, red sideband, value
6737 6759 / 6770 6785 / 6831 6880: -0.9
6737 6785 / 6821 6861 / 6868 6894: -2.0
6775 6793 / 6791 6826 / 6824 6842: 2.0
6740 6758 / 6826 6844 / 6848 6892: -1.3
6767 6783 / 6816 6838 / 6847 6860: 0.0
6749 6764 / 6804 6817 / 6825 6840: 0.6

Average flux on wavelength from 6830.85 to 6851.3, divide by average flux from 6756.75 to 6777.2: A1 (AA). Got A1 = 0.92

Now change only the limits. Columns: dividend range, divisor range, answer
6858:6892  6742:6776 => 0.88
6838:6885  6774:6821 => 0.99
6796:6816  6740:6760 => 1.06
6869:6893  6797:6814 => 1.01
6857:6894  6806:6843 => 0.95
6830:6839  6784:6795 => 1.01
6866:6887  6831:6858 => 0.94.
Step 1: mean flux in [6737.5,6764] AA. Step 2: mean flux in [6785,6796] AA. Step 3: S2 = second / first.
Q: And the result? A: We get 1.21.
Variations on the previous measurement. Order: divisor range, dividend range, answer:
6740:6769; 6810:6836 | 1.02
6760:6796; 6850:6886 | 0.92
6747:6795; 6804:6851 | 0.95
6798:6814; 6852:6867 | 1.02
